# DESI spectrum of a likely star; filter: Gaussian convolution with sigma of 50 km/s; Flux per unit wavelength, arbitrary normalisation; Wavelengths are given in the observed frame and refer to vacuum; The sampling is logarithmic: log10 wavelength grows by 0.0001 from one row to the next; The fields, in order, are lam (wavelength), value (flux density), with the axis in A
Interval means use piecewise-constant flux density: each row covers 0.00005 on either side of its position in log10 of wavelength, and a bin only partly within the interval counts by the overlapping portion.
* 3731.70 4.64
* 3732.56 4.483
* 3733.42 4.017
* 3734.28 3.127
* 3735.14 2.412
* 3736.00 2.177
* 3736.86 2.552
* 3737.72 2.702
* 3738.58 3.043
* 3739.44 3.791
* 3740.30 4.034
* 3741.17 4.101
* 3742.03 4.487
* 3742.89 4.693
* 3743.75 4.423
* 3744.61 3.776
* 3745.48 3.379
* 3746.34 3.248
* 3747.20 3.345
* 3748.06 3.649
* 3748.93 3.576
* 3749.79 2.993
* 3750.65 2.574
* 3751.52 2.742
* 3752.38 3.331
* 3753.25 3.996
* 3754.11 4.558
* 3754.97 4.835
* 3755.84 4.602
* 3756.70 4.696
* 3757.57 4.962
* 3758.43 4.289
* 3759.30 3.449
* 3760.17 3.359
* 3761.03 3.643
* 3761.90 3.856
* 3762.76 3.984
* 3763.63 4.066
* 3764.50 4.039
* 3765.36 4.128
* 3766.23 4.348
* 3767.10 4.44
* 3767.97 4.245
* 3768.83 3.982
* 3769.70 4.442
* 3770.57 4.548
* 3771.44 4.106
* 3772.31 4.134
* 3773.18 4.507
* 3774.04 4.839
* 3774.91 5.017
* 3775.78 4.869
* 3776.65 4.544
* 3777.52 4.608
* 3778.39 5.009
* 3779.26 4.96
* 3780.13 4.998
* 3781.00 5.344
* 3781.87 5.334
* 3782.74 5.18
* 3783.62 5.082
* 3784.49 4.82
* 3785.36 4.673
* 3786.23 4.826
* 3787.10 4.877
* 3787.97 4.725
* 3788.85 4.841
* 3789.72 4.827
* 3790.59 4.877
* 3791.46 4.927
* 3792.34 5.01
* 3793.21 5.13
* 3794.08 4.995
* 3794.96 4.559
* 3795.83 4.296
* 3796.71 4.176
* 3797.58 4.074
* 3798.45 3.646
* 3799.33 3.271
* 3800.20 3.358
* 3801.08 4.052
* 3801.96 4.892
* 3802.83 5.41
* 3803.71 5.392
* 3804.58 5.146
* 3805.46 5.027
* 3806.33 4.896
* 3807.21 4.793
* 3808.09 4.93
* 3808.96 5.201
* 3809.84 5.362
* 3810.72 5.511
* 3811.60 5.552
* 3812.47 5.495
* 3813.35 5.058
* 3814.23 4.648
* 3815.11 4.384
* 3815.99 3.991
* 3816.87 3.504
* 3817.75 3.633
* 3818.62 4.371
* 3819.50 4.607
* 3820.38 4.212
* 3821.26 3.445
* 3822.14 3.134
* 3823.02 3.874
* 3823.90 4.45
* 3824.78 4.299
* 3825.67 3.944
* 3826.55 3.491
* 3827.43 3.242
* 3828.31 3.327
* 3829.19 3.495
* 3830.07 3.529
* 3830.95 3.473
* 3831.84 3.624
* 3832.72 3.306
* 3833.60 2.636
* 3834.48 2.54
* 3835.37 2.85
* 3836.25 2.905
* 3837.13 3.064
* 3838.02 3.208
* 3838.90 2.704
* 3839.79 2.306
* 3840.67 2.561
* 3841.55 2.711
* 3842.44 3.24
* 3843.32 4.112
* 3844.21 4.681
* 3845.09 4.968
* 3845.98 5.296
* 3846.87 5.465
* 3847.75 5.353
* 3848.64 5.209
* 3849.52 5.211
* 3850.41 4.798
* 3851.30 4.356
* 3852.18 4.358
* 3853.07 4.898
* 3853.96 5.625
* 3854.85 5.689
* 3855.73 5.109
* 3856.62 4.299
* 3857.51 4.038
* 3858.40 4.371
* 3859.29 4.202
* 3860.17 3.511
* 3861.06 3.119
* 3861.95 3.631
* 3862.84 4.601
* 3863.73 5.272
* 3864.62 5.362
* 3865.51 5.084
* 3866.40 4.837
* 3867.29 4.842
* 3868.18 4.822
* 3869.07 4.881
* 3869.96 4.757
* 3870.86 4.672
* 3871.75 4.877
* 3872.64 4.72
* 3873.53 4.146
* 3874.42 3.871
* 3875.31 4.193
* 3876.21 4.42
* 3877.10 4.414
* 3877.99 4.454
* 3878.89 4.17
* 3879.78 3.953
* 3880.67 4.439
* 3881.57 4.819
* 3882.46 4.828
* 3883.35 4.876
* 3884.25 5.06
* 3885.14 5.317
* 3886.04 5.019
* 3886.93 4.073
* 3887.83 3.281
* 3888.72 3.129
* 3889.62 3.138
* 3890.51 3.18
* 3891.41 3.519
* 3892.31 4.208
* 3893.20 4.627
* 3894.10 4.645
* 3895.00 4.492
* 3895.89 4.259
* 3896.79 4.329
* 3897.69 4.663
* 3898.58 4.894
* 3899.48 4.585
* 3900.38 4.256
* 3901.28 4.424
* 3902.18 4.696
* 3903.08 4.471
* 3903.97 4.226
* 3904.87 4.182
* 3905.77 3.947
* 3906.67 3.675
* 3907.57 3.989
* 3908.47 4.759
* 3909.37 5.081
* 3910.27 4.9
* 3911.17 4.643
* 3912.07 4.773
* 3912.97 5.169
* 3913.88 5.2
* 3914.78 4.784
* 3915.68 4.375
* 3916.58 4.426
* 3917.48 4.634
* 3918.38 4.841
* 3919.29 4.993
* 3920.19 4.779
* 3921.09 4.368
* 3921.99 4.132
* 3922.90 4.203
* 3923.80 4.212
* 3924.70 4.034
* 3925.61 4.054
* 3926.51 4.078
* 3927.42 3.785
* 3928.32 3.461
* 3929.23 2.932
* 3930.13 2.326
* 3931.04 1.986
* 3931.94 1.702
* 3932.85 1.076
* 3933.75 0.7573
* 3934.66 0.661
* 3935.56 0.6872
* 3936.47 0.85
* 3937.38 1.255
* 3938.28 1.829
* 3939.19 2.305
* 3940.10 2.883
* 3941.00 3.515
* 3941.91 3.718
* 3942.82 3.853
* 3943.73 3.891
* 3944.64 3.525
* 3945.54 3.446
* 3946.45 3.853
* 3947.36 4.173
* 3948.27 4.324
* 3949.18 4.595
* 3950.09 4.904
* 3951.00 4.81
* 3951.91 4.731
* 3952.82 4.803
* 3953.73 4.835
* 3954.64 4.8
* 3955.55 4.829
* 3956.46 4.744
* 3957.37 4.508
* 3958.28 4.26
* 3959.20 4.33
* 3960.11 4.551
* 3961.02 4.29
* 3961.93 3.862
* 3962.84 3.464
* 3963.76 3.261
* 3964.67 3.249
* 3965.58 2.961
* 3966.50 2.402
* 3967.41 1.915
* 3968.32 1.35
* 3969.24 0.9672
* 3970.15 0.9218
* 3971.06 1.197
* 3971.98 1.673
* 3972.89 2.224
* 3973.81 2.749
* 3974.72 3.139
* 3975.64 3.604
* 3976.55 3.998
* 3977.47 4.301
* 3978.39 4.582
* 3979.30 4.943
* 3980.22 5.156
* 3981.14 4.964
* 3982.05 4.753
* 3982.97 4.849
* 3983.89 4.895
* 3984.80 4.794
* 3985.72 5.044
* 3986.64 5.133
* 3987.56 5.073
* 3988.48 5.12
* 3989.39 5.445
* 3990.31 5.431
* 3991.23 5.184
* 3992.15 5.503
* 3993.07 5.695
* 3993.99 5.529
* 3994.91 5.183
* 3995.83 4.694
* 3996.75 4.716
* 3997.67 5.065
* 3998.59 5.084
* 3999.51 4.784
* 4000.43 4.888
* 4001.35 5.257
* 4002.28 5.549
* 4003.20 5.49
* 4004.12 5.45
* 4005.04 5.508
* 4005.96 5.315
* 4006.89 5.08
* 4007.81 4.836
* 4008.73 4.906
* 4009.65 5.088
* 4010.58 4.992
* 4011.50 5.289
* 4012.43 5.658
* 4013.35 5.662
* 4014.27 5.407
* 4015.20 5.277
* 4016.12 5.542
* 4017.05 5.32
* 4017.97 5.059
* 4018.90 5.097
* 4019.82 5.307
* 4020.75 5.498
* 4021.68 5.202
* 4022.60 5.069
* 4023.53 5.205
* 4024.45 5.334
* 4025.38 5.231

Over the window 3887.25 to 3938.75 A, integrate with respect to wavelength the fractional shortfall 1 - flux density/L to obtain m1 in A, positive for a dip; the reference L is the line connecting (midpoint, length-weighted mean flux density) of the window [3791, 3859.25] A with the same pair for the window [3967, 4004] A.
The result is 6.1 A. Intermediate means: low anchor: 4.24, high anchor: 4.29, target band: 3.76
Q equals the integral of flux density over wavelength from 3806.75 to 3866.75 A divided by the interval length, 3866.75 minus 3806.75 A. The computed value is 4.18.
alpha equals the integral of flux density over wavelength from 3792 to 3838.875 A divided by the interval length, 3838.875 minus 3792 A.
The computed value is 4.14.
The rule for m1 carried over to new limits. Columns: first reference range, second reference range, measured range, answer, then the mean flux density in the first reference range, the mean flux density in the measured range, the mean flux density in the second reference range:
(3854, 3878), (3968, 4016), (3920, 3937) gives 6.5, 4.55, 2.81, 4.58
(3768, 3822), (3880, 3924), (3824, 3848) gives 5.3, 4.66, 3.57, 4.44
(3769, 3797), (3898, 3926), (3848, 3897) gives 1.2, 4.78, 4.48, 4.51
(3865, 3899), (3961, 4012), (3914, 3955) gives 7.9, 4.42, 3.53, 4.3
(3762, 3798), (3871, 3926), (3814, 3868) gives 5.6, 4.64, 4.05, 4.41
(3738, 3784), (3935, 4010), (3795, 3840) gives 1.3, 4.19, 4.05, 4.09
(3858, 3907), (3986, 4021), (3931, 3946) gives 8.0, 4.37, 2.24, 5.24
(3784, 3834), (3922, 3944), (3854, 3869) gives -3.8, 4.37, 4.59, 2.69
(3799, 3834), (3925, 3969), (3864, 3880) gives -3.1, 4.25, 4.6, 3.29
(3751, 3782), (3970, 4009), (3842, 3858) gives -1.3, 4.34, 4.82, 4.63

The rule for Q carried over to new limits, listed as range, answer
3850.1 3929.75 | 4.43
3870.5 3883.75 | 4.46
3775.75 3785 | 4.98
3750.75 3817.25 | 4.55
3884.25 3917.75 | 4.39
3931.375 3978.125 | 3.15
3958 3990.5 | 3.73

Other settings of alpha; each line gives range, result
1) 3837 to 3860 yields 4.31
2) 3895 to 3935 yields 4.01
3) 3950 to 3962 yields 4.6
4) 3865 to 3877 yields 4.62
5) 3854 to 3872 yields 4.62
